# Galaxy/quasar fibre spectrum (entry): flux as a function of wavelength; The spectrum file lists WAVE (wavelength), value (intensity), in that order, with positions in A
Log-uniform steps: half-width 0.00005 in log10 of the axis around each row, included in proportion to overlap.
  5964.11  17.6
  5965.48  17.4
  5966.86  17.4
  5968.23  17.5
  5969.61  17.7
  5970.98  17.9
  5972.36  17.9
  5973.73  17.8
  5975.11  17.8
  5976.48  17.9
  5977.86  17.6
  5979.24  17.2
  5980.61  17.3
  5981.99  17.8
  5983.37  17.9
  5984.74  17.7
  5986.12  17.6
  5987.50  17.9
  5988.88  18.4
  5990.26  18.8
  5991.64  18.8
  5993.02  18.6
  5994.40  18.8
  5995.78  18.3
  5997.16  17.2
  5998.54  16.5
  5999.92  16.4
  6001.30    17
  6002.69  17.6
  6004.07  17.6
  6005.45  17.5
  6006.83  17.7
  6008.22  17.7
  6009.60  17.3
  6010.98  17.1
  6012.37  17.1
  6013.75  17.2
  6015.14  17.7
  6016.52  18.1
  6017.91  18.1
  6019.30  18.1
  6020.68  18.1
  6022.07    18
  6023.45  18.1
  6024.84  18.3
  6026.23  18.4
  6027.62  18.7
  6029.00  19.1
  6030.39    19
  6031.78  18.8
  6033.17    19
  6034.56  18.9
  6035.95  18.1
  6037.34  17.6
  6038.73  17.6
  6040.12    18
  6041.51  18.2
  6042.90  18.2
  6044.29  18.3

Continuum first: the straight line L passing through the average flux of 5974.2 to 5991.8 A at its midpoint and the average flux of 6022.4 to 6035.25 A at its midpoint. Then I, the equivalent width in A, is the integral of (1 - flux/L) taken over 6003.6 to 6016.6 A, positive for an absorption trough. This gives 0.6 A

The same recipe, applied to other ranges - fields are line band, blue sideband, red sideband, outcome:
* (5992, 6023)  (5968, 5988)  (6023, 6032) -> 1.0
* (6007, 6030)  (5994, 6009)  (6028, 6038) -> 0.2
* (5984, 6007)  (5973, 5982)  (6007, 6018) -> -0.3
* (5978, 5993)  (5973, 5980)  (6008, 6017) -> -0.3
